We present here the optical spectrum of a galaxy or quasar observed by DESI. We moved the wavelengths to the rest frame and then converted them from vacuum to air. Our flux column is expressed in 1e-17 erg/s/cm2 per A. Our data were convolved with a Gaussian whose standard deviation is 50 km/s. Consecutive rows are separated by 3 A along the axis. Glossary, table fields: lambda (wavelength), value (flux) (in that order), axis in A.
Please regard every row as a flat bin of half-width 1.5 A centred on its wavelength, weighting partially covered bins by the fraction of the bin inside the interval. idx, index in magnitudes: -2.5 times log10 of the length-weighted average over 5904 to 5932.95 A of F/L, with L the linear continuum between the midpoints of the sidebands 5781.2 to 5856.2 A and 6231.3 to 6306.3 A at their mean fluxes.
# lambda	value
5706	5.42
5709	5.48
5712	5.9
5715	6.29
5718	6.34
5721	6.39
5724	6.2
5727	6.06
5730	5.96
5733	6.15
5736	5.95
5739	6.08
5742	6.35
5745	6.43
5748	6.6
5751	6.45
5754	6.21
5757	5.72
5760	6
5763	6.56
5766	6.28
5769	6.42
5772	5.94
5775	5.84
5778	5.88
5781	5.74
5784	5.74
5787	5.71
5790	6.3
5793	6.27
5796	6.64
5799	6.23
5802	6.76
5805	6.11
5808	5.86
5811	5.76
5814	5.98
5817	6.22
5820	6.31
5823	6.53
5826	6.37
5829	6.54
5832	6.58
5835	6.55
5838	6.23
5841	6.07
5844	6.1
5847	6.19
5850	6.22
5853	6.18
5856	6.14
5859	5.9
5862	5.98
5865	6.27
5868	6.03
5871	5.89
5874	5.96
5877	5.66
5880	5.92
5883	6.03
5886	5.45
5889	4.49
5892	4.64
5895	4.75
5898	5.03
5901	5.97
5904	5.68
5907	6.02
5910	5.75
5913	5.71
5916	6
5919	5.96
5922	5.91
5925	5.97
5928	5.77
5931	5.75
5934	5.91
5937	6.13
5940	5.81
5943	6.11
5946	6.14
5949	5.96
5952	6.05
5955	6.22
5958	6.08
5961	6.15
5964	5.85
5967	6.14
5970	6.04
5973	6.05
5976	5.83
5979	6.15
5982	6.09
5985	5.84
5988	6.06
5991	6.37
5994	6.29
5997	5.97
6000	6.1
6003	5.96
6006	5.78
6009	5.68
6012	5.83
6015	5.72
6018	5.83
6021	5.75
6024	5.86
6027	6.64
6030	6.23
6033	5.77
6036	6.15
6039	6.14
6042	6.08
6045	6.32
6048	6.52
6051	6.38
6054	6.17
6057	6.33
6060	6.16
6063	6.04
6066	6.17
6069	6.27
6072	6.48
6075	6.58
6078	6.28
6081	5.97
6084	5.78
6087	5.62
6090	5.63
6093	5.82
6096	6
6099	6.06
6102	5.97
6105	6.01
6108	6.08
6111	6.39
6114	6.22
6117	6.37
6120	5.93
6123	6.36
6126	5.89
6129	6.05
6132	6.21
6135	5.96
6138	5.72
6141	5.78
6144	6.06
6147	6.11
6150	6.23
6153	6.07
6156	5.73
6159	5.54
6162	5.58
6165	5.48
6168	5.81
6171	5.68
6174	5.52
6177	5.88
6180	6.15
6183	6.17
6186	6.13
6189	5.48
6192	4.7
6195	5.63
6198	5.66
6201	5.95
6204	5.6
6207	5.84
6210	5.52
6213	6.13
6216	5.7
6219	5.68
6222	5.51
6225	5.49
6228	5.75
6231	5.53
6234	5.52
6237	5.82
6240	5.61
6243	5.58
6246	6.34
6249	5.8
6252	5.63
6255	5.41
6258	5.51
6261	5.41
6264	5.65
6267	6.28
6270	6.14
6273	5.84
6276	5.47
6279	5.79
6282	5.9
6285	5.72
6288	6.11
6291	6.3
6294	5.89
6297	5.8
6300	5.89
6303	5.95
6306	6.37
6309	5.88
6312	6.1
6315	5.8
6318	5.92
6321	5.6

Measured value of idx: 0.05 mag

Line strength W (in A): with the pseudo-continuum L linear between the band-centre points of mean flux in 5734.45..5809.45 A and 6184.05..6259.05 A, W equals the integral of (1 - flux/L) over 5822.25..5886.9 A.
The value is -0.6 A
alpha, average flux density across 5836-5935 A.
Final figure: 5.81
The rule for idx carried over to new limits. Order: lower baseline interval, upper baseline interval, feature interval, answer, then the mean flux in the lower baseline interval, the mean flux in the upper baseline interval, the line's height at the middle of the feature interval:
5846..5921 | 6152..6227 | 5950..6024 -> -0.05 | 5.75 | 5.7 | 5.73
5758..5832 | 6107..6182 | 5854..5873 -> 0.02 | 6.17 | 5.95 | 6.13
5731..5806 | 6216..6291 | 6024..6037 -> -0.04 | 6.17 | 5.74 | 5.94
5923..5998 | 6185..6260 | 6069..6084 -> -0.07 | 6.03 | 5.66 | 5.86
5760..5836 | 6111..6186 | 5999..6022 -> 0.04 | 6.2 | 5.95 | 6.05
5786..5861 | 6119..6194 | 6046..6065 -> -0.05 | 6.23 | 5.85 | 5.96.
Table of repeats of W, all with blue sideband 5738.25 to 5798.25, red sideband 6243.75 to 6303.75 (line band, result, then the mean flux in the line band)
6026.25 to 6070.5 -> -1.8 A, 6.22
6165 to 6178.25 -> 0.5 A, 5.69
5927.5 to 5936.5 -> 0.3 A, 5.85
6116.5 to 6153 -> -0.8 A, 6.05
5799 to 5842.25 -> -1.1 A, 6.28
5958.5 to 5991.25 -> -0.1 A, 6.04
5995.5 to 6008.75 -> 0.2 A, 5.93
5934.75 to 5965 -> 0.0 A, 6.05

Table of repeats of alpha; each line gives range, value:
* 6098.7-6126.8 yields 6.14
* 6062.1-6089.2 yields 6.12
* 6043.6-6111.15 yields 6.13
